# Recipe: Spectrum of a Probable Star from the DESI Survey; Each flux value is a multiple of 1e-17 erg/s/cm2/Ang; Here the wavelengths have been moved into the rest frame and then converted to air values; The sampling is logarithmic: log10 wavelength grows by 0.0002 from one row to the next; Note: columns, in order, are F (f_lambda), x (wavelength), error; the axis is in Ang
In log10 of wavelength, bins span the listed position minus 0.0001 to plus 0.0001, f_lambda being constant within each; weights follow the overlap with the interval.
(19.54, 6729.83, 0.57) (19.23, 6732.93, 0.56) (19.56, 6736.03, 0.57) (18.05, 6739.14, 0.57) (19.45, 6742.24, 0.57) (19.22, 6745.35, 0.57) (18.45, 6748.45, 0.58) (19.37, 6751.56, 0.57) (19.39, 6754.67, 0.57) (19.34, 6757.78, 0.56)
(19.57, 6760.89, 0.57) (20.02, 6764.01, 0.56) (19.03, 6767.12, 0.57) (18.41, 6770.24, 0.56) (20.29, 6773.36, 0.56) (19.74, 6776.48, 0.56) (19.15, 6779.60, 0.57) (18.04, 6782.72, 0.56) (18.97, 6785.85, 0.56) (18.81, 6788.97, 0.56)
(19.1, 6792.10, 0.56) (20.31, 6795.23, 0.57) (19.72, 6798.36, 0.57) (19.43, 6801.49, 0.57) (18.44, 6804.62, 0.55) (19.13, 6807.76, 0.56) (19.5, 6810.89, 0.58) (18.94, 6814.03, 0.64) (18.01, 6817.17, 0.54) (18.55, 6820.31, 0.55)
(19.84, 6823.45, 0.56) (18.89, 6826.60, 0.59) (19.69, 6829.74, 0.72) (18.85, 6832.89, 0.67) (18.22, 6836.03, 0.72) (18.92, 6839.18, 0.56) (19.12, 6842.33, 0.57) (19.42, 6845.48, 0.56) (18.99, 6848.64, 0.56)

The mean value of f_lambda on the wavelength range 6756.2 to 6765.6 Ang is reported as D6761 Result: 19.6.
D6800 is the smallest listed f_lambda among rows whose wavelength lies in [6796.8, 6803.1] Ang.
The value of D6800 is 19.43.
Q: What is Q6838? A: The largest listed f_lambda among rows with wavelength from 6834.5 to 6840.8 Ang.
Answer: 18.92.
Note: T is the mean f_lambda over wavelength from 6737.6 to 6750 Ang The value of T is 18.8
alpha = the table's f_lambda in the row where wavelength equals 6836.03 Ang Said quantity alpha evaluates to 18.22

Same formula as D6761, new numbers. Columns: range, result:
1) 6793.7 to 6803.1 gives 19.8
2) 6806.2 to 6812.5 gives 19.3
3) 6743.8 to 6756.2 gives 19.1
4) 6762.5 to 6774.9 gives 19.4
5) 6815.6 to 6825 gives 18.8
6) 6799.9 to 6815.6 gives 19.1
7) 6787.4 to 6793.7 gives 19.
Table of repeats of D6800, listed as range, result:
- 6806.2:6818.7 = 18.01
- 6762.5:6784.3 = 18.04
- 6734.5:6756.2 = 18.05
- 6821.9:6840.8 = 18.22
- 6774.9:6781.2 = 19.15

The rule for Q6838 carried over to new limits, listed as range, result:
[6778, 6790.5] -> 19.15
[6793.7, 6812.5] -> 20.31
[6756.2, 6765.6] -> 20.02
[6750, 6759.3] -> 19.39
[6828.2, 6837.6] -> 19.69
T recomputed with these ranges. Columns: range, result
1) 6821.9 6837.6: 19.1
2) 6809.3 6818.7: 18.8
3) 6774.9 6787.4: 19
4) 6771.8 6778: 20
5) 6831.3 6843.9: 18.8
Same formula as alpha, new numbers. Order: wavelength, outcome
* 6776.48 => 19.74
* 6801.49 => 19.43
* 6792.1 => 19.1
